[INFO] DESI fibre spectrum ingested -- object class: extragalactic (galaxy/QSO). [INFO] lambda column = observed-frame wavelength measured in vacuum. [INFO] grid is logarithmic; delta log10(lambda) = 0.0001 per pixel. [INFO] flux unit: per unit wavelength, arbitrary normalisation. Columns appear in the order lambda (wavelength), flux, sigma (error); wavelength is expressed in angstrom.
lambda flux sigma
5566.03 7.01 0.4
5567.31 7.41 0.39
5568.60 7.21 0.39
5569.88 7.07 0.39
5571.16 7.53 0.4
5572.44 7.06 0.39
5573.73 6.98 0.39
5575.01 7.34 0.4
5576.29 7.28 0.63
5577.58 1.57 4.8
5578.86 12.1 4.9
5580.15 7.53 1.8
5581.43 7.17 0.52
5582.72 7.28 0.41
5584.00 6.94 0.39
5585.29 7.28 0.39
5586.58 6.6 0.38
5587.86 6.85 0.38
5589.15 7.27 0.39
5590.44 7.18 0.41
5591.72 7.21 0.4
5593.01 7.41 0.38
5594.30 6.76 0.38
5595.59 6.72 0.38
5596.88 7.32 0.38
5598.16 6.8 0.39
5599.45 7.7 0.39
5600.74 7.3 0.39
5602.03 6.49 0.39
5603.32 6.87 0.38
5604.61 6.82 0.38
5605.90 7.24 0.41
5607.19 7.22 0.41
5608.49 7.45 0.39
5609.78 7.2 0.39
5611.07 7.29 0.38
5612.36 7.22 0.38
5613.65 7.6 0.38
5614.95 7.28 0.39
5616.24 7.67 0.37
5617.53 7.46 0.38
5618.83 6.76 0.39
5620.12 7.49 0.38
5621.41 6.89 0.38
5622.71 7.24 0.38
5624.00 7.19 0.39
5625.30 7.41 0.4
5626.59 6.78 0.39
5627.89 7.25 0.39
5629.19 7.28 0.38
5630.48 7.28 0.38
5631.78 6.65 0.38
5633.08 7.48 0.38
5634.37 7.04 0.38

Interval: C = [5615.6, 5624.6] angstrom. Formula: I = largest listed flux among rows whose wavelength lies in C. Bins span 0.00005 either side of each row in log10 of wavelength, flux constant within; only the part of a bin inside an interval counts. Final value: 7.67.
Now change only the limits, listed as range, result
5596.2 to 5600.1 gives 7.7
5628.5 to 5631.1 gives 7.28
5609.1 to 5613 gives 7.29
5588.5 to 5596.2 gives 7.41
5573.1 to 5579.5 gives 12.1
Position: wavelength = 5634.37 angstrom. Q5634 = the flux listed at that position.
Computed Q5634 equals 7.04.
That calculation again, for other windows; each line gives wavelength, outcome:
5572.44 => 7.06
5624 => 7.19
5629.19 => 7.28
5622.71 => 7.24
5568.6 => 7.21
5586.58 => 6.6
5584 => 6.94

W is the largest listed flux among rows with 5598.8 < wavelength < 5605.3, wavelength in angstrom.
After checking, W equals 7.7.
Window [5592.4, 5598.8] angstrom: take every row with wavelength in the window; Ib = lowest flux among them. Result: 6.72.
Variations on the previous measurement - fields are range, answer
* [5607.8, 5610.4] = 7.2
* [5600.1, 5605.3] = 6.49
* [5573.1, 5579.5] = 1.57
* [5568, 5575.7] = 6.98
